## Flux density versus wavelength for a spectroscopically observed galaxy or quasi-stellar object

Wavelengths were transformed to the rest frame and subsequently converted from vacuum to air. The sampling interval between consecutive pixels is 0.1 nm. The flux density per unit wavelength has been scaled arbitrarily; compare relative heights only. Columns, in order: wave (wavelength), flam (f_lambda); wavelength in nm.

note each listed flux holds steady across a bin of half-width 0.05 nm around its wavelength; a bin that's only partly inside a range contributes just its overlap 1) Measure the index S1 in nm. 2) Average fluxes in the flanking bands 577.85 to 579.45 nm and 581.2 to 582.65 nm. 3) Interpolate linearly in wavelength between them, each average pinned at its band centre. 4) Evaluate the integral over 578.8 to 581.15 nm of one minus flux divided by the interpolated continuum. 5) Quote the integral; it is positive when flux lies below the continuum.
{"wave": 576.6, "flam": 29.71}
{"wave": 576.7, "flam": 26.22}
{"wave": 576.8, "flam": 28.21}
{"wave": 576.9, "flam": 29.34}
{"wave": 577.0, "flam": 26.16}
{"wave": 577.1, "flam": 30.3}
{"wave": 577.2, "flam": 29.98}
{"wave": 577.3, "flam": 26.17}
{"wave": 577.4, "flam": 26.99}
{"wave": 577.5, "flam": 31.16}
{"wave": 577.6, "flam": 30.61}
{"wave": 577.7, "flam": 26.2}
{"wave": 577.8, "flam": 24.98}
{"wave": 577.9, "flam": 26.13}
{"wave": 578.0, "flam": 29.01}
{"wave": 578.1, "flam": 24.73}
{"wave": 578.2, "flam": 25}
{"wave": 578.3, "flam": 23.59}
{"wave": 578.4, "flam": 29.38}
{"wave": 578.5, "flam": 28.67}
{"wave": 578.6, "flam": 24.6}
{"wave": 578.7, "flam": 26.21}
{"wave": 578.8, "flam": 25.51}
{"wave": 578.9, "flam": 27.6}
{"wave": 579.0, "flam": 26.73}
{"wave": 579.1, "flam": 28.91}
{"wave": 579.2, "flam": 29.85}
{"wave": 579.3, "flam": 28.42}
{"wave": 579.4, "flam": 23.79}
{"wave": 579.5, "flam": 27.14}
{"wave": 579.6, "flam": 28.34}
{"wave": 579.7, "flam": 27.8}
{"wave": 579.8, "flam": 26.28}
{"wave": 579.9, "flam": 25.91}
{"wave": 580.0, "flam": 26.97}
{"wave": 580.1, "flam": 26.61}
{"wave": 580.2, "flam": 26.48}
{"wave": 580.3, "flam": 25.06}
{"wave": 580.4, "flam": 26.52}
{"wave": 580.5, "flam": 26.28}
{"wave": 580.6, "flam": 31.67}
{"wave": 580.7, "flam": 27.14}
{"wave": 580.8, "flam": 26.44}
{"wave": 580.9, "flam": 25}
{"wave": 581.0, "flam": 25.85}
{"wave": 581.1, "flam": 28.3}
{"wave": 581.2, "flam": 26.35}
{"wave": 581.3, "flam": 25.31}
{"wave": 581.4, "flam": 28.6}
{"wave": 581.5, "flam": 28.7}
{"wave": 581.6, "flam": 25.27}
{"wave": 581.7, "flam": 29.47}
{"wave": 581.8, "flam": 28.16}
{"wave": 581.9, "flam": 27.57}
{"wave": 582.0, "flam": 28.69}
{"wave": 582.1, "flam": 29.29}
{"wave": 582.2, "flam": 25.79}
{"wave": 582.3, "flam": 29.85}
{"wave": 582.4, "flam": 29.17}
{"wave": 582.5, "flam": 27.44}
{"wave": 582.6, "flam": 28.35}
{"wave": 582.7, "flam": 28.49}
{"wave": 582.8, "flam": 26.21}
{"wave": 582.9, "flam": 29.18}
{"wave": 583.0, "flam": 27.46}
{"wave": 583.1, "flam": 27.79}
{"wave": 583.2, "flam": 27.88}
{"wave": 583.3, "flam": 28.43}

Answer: 0.01 nm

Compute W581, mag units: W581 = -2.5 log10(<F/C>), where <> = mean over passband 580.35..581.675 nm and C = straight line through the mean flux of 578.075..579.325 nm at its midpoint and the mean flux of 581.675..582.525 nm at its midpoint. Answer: 0.03 mag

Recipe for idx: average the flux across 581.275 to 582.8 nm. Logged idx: 28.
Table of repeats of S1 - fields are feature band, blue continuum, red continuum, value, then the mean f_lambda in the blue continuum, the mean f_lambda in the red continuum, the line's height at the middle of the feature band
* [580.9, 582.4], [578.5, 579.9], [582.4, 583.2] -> 0.002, 27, 27.9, 27.6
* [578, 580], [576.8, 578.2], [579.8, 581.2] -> 0.031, 27.7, 26.8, 27.2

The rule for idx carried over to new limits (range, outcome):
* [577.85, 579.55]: 26.8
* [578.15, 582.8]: 27.2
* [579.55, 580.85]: 27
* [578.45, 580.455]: 26.9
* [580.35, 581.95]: 27.3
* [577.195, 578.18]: 27.4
